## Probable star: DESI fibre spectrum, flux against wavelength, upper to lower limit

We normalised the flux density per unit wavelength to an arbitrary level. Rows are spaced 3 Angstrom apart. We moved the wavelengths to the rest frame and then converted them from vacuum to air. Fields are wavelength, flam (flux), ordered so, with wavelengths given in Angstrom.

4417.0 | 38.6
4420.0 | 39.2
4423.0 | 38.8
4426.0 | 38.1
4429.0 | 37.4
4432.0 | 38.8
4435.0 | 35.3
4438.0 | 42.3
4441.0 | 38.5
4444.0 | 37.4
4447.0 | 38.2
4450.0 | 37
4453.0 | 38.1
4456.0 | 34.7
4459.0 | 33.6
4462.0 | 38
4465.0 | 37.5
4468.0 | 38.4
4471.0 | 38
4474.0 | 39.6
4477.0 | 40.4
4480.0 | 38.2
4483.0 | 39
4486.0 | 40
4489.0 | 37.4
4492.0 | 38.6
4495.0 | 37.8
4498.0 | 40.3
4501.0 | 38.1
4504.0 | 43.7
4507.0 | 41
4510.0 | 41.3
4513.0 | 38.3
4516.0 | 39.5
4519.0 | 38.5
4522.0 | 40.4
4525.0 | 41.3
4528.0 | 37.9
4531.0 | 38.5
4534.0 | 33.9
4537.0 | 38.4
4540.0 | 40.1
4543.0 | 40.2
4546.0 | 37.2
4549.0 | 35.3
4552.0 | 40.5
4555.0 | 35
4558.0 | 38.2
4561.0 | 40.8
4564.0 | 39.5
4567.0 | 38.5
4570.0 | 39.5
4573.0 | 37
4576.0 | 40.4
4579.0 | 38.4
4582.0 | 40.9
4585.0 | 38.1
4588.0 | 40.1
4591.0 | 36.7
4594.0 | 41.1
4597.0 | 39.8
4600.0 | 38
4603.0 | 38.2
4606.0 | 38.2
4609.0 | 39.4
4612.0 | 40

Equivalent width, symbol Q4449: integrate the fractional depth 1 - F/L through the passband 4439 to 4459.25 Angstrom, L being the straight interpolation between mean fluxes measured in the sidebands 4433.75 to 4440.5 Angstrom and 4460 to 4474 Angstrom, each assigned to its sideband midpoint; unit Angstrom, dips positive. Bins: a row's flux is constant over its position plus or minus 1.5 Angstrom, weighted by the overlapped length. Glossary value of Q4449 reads 0.7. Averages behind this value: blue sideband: 38.9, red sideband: 38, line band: 37.1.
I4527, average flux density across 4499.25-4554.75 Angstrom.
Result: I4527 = 39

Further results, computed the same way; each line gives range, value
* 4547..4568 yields 38.2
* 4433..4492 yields 38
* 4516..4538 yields 38.5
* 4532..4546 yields 38.1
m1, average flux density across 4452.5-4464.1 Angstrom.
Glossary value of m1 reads 36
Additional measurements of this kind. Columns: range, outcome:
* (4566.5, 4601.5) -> 39.1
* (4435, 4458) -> 37.8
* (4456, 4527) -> 39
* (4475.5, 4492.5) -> 39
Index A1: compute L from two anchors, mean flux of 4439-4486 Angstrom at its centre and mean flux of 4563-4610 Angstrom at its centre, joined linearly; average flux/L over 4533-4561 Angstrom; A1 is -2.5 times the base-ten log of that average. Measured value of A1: 0.02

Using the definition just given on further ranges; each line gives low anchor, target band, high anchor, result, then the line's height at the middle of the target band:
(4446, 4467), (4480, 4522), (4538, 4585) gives -0.054 mag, 37.6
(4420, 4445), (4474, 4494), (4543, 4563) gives -0.020 mag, 38.2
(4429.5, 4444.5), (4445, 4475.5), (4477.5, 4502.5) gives 0.036 mag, 38.6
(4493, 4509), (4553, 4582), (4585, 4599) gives 0.021 mag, 39.5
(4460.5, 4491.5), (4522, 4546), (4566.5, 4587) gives 0.006 mag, 38.9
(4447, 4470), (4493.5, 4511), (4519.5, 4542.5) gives -0.065 mag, 38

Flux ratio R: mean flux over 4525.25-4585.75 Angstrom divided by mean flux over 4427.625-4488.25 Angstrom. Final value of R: 1.01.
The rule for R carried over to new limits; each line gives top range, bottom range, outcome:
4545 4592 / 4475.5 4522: 0.98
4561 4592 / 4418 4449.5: 1.02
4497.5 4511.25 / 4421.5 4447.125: 1.07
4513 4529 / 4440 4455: 1.05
